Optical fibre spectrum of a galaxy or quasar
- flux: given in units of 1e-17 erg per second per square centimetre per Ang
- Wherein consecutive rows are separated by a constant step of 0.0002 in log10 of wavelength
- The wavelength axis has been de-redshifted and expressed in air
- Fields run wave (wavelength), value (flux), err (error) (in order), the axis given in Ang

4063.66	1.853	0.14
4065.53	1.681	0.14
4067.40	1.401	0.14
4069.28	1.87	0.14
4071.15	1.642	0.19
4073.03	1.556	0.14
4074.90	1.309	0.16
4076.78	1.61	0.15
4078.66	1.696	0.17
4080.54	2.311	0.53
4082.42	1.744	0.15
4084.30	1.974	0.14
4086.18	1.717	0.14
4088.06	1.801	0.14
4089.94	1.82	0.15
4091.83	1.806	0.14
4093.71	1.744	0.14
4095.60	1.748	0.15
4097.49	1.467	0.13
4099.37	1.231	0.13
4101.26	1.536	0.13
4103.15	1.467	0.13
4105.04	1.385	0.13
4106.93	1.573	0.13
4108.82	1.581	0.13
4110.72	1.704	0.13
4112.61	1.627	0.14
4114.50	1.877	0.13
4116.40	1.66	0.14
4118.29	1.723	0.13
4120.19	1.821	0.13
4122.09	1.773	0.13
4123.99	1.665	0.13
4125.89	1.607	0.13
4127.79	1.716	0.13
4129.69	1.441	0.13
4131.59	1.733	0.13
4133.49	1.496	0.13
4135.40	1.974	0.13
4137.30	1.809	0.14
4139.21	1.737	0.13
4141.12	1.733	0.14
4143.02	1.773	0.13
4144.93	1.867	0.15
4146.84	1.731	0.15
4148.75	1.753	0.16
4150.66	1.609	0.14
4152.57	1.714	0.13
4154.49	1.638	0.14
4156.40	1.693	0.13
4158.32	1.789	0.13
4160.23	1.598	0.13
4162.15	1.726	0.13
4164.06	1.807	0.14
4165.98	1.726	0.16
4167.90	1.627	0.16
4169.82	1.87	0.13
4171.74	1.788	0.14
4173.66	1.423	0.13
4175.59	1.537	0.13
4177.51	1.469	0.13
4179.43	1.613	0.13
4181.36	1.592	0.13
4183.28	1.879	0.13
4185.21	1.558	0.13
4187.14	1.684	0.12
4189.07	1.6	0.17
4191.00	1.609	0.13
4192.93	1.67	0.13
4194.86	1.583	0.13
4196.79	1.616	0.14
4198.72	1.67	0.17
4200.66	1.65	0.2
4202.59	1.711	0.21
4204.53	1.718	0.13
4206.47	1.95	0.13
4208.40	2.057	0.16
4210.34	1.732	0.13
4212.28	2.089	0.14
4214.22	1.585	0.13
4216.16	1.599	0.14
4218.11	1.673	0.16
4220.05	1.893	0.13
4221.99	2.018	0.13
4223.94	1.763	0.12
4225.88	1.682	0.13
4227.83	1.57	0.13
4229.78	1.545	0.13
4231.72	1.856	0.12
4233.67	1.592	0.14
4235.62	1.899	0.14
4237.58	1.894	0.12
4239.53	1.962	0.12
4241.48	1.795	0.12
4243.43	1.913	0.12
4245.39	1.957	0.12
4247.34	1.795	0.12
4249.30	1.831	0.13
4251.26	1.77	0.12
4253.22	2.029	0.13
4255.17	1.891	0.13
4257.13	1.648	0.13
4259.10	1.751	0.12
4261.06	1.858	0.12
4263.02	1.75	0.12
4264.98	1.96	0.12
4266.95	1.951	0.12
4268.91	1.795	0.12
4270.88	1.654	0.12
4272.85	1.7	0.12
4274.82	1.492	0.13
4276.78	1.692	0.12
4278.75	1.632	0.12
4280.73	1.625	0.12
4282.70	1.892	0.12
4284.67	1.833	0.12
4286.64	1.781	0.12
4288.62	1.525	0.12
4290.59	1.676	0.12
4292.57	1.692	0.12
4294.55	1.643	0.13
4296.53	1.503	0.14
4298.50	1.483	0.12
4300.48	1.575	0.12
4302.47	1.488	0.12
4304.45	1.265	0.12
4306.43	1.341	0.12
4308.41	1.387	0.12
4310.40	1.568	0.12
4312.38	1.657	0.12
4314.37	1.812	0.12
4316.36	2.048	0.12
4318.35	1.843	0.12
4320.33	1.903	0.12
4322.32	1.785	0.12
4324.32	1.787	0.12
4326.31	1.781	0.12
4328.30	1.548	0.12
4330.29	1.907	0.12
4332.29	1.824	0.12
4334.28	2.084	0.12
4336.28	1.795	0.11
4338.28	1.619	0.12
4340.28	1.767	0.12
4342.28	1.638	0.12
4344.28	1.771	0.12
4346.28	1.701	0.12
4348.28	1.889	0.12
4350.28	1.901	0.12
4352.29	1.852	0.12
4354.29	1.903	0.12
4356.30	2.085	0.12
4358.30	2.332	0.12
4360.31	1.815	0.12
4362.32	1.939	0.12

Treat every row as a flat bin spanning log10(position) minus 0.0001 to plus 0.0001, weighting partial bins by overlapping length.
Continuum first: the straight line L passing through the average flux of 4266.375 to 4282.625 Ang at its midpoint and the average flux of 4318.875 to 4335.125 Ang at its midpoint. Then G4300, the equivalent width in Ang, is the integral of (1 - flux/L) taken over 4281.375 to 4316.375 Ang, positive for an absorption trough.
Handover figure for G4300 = 2.9 Ang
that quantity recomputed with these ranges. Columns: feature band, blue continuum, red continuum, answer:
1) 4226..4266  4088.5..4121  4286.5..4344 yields -3.5 Ang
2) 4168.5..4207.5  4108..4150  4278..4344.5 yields 1.1 Ang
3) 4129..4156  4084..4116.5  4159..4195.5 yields -1.1 Ang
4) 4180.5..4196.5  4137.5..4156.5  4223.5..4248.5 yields 1.0 Ang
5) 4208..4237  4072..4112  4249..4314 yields -1.7 Ang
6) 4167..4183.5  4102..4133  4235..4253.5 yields 1.1 Ang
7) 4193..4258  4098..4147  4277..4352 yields -3.9 Ang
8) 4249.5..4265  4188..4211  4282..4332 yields -1.2 Ang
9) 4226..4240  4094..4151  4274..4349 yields -0.6 Ang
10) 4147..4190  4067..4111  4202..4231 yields 1.5 Ang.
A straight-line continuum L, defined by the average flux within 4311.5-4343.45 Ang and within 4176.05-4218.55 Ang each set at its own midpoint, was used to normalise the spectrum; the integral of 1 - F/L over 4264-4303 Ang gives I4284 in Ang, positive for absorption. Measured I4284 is 1.8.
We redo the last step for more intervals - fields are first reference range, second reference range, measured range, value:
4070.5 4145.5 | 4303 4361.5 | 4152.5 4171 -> -0.1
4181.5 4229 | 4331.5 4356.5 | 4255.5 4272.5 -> -0.3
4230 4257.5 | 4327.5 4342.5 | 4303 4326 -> 1.6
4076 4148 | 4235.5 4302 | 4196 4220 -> -0.4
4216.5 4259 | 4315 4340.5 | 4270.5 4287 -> 1.0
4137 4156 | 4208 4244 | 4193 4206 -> 0.7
